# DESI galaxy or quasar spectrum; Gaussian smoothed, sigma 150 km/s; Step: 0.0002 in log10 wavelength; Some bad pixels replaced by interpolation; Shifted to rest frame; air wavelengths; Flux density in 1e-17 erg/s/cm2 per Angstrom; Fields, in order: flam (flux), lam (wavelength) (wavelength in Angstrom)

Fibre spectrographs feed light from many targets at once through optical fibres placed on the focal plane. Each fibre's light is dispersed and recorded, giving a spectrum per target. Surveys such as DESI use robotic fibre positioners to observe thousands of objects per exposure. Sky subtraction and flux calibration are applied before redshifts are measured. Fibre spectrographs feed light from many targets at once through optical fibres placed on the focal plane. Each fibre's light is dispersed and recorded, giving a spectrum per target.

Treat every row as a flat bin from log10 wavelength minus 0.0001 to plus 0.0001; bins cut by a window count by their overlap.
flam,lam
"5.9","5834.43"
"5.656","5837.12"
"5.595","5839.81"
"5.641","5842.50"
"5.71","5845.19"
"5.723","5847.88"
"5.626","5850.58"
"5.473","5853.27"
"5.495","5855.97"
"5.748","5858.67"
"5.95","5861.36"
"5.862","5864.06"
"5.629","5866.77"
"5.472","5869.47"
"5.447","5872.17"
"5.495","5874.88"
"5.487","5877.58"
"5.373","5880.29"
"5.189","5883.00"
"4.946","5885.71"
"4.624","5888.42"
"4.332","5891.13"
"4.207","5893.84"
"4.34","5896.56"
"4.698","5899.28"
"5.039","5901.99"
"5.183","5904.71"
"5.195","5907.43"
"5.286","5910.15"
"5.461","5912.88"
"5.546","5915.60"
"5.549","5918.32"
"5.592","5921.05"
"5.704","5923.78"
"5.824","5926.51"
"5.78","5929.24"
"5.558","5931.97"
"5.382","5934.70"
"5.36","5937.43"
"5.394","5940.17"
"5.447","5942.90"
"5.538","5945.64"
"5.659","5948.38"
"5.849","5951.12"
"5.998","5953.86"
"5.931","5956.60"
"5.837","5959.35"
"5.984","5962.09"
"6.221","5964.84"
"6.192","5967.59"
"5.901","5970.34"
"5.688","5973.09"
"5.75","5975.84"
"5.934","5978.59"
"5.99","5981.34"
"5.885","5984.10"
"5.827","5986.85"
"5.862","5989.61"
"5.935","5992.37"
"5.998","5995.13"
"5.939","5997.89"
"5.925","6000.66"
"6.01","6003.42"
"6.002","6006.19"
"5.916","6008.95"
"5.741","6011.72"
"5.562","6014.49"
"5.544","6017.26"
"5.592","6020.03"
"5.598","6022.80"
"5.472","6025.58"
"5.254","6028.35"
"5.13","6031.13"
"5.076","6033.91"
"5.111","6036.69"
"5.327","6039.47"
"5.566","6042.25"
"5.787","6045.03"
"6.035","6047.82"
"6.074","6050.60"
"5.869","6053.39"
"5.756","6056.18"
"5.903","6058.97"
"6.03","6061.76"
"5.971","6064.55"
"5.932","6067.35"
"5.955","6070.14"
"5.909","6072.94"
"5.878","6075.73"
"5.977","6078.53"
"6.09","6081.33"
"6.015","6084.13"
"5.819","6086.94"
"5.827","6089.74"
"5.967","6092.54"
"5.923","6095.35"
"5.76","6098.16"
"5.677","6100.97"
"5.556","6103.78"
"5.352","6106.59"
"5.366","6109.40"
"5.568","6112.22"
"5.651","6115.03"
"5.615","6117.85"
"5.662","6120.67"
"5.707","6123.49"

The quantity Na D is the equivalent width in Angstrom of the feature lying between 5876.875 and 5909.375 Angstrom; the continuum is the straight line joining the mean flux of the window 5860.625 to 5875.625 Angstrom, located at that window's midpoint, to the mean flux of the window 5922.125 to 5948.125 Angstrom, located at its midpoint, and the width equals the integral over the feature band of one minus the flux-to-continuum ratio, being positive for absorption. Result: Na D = 4.2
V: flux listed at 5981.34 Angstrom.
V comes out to 5.99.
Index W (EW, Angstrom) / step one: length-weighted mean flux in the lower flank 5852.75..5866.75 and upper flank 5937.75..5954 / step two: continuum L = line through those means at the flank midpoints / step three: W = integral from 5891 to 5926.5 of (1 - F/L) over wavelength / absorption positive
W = 3.2 Angstrom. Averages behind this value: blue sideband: 5.71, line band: 5.14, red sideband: 5.6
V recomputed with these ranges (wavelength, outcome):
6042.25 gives 5.566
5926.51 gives 5.824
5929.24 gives 5.78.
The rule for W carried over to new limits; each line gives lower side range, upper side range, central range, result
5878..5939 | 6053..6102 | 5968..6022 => -2.8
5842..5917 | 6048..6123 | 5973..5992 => -1.1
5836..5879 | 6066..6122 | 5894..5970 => 2.0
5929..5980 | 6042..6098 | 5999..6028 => 0.6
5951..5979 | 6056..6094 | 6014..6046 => 2.8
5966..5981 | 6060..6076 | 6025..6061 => 2.2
